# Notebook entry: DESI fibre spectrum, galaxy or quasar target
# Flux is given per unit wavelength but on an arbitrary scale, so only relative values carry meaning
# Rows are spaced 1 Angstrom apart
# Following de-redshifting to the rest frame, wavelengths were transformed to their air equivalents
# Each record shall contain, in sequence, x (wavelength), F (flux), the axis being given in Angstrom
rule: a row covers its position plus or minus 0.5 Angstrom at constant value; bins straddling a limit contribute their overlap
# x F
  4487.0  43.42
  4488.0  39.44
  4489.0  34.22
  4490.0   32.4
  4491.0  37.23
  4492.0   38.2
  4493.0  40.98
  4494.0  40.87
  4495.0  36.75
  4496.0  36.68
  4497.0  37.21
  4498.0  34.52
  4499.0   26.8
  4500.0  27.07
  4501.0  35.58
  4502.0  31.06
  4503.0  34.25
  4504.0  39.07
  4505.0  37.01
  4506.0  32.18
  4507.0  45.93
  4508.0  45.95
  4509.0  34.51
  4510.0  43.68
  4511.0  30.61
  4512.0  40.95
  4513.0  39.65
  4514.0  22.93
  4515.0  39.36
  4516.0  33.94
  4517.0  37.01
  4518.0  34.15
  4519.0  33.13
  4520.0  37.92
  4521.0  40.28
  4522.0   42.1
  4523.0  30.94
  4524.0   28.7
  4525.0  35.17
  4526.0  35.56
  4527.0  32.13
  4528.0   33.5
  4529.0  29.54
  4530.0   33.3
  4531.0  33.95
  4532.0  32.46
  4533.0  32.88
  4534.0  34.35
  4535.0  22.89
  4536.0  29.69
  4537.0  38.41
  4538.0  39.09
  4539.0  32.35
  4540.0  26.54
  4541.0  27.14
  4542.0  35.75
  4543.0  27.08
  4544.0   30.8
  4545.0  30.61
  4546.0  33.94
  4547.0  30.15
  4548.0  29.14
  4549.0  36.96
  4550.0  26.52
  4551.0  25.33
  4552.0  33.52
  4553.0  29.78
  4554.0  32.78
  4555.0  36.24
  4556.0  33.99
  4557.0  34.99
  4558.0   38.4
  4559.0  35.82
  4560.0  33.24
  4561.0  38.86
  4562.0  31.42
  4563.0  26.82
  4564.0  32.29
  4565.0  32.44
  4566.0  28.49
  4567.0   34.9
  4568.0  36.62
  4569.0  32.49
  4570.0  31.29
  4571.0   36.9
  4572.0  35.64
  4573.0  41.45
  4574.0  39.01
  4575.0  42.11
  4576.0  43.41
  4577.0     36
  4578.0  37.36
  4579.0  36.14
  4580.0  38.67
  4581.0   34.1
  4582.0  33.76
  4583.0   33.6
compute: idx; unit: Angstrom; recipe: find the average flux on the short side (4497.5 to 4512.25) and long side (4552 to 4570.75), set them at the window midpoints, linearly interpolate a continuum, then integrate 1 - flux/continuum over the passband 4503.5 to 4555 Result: 1.6 Angstrom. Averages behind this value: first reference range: 35.9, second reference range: 33.4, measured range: 33.8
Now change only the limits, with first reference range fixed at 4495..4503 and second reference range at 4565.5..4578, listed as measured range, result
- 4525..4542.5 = 1.2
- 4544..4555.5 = 1.3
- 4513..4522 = -0.4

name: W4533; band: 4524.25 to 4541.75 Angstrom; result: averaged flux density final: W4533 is 32.3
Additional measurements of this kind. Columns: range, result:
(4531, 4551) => 31.3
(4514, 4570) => 32.9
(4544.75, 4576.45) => 33.9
